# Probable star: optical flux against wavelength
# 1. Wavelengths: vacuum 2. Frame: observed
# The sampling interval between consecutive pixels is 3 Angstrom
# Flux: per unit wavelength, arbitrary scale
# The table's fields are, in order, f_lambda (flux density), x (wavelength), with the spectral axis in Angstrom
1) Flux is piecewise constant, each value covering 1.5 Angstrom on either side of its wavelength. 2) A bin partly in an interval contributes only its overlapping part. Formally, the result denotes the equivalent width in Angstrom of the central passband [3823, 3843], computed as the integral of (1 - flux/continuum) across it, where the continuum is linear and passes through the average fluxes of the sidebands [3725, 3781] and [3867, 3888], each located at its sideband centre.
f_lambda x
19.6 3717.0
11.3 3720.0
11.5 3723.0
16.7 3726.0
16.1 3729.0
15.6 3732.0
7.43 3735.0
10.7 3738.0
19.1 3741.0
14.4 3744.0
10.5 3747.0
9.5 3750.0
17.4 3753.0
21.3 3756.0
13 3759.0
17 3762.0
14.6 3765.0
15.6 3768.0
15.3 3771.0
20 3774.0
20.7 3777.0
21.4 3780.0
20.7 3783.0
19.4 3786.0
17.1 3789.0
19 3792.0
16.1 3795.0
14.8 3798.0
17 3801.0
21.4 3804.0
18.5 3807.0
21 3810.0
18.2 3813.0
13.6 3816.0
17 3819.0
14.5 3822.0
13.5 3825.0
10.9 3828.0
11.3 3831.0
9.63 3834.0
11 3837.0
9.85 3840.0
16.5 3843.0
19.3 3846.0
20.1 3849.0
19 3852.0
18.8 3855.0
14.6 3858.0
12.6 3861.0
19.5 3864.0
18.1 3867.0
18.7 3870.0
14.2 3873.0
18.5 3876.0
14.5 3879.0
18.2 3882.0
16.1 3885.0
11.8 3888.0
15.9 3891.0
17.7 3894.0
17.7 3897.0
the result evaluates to 5.7 Angstrom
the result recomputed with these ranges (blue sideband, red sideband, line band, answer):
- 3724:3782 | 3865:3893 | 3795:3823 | -2.47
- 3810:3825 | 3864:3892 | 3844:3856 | -2.17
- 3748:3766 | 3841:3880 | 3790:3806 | -1.57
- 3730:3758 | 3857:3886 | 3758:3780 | -3.76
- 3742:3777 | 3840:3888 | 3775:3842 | -0.40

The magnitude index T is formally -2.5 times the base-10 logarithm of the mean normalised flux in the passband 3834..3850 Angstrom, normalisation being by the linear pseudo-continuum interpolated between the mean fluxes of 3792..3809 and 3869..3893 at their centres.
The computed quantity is 0.149 mag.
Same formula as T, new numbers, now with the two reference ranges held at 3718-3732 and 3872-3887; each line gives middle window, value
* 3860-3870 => -0.08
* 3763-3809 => -0.20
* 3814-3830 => 0.11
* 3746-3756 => 0.06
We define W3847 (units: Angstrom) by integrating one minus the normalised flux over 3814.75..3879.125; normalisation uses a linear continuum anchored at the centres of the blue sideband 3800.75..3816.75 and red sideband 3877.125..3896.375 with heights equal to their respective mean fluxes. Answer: 7.1 Angstrom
